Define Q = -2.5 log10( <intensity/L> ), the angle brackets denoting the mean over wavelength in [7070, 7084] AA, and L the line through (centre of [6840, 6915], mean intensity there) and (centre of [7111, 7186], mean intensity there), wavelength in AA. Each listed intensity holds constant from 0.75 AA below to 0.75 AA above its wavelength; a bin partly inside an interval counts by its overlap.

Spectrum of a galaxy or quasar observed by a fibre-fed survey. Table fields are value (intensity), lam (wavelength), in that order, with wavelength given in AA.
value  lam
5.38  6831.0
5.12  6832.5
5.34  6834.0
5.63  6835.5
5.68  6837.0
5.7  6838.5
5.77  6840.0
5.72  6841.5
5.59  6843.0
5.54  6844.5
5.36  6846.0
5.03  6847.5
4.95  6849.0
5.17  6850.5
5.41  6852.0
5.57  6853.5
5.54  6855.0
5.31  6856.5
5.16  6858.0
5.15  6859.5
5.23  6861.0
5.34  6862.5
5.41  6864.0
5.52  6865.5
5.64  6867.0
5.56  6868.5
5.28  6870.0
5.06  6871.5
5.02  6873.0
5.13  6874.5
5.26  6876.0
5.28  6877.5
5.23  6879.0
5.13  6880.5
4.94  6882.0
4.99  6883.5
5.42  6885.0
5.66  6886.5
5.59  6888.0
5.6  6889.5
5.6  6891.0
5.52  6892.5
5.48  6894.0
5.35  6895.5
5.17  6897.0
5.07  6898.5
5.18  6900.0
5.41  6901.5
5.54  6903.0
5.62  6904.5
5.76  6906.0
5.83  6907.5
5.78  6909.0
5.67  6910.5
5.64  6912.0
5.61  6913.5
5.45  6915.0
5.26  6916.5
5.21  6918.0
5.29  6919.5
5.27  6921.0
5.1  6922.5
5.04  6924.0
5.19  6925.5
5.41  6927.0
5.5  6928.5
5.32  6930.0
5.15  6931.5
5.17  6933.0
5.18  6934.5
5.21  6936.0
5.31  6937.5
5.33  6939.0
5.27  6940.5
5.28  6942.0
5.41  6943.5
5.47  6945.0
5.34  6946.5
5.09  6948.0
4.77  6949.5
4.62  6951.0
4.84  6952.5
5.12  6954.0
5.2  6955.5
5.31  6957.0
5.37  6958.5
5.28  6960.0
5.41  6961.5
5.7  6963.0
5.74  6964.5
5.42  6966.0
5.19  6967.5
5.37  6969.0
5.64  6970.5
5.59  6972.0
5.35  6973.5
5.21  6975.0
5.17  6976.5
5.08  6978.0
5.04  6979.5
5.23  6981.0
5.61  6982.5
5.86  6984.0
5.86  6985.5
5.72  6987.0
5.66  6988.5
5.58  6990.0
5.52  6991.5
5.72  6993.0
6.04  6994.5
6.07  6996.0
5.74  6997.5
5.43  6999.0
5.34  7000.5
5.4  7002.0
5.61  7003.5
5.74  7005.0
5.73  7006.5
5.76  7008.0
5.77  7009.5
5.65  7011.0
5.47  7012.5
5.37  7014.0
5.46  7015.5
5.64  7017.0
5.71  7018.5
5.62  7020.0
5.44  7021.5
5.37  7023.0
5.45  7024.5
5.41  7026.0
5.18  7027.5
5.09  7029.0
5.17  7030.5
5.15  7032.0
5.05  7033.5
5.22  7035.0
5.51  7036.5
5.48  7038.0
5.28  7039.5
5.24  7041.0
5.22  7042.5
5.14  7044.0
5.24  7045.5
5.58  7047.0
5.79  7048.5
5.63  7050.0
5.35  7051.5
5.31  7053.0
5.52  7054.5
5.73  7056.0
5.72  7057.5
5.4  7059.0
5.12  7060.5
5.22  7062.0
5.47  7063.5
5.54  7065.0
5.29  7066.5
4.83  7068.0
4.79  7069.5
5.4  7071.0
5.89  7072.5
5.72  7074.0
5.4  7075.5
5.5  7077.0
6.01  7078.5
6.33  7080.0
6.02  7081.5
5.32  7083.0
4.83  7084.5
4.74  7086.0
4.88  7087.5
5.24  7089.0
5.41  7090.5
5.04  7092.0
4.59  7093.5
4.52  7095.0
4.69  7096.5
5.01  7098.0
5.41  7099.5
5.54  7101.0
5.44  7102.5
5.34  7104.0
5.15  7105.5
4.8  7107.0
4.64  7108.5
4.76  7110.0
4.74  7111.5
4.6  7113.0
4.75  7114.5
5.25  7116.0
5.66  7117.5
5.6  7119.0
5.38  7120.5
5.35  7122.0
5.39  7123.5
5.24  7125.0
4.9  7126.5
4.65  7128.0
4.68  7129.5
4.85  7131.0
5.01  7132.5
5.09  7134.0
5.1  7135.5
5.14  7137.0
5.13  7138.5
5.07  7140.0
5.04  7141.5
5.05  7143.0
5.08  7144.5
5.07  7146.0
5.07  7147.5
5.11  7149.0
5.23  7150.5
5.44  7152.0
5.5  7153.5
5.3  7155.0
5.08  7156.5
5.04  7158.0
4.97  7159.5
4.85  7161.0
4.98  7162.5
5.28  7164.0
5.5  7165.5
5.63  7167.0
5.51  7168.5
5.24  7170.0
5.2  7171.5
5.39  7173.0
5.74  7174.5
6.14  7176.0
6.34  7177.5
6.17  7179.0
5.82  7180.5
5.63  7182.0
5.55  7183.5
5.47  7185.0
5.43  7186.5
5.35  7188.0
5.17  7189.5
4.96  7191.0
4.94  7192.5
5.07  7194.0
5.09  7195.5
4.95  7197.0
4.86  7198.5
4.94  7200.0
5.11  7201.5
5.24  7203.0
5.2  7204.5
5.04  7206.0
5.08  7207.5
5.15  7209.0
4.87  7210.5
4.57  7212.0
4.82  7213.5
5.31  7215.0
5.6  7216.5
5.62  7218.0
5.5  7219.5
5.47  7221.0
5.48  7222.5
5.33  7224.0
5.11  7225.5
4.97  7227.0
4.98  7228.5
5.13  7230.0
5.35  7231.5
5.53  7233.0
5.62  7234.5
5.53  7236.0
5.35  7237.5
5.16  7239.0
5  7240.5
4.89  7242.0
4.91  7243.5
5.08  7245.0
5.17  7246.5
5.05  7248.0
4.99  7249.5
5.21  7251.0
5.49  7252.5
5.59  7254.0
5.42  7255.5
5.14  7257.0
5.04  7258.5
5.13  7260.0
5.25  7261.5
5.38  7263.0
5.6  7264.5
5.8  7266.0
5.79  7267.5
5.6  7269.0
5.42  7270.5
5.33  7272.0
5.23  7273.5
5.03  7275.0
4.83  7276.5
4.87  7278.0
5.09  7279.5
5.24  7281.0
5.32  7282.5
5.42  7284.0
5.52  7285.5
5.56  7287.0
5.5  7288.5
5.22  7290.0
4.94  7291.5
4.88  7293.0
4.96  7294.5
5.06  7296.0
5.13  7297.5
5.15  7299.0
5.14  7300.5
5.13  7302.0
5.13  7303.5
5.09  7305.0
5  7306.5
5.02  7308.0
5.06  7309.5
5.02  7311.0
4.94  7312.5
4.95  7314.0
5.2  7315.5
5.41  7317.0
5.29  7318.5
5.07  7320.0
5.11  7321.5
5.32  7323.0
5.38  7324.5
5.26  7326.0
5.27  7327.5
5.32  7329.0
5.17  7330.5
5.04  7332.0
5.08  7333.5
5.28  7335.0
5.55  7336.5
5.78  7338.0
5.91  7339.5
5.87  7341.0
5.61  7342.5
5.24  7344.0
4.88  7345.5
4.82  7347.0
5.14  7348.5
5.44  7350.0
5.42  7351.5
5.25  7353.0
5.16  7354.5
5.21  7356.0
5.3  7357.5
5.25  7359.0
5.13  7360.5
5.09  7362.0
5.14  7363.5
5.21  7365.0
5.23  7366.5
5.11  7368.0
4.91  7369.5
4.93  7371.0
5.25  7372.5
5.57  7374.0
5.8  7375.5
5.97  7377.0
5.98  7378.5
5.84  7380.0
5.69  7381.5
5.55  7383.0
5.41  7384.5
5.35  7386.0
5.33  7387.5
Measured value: -0.08 mag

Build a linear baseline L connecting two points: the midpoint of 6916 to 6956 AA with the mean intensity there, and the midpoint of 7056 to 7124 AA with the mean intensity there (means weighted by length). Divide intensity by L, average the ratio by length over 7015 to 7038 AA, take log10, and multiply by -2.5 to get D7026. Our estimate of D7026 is -0.03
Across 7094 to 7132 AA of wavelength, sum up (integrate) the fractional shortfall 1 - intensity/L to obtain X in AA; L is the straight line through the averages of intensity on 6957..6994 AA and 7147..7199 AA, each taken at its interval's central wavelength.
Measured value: 2.4 AA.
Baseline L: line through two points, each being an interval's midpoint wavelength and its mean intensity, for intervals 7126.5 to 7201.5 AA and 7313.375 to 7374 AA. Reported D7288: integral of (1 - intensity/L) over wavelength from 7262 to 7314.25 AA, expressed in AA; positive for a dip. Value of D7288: 0.4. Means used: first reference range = 5.24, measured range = 5.21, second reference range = 5.25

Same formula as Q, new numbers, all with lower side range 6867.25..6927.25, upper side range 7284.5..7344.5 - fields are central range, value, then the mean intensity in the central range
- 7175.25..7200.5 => -0.03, 5.41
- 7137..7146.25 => 0.04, 5.08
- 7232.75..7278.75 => 0.00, 5.27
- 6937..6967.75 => 0.02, 5.26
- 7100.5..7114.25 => 0.07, 4.98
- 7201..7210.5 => 0.03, 5.12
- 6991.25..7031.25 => -0.04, 5.55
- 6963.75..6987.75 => -0.02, 5.44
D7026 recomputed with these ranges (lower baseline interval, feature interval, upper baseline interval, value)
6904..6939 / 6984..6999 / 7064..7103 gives -0.081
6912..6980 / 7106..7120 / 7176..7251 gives 0.058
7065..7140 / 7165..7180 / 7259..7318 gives -0.101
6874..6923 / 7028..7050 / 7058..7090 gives 0.016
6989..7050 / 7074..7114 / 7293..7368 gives 0.054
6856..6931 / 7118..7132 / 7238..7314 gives 0.029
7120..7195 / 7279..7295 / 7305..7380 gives 0.005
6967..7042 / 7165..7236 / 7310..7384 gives 0.012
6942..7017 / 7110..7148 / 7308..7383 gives 0.067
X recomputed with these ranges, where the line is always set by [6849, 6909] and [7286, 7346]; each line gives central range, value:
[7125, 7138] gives 0.82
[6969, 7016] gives -2.05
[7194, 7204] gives 0.42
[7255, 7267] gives -0.25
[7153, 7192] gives -1.17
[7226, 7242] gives 0.03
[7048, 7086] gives -1.18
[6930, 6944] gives 0.23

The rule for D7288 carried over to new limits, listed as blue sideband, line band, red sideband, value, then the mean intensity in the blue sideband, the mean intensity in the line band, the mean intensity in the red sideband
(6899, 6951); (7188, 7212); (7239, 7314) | 0.87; 5.34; 5.04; 5.2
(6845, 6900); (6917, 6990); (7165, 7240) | -0.01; 5.31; 5.31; 5.32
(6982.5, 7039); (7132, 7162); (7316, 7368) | 1.74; 5.54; 5.12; 5.28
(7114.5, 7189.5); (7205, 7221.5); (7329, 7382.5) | 0.40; 5.29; 5.18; 5.35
